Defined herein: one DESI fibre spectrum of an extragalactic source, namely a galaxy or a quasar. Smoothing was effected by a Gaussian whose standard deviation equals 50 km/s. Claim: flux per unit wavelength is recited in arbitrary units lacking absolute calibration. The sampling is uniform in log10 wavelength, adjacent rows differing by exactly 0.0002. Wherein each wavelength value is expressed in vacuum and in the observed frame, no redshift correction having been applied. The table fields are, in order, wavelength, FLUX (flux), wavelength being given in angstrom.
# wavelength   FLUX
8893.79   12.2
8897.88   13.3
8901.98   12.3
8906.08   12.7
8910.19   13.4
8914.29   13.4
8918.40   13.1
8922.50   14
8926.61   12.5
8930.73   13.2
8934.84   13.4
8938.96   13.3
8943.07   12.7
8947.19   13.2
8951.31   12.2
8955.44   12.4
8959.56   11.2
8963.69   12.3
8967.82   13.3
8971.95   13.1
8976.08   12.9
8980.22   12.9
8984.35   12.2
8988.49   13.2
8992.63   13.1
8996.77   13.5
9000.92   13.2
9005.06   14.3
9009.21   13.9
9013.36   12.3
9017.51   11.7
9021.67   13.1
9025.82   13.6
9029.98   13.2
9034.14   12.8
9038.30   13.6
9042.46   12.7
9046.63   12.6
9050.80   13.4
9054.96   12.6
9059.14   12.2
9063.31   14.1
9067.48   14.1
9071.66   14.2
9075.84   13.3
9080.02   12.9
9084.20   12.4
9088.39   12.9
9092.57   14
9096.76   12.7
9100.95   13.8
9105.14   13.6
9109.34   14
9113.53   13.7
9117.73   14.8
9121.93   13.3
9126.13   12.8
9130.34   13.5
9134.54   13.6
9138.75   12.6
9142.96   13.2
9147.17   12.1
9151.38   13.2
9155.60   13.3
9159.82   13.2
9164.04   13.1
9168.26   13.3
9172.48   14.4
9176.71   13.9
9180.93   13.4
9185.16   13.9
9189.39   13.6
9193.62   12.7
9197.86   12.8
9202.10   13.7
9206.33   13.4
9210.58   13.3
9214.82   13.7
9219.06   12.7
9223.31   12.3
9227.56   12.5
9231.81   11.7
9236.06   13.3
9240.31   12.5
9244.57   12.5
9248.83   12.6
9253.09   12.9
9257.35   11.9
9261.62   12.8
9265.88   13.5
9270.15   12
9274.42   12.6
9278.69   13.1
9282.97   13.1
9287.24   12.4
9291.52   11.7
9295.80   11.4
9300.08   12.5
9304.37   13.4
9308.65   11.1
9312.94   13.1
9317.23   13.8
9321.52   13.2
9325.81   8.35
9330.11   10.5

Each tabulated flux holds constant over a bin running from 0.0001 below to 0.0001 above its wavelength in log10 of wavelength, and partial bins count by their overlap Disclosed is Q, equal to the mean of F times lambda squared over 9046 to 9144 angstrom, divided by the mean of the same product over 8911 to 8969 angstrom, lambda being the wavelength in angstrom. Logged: 1.1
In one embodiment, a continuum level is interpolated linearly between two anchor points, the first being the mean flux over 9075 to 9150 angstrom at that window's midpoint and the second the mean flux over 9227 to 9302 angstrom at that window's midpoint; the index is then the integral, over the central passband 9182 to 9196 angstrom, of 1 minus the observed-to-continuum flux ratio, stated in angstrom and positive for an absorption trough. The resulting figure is -0.5 angstrom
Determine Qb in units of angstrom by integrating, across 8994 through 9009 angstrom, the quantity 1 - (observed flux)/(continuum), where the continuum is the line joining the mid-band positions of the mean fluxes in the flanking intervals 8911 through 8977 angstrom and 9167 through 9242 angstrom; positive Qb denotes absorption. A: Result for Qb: -0.8 angstrom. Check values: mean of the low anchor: 12.9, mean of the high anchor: 13.2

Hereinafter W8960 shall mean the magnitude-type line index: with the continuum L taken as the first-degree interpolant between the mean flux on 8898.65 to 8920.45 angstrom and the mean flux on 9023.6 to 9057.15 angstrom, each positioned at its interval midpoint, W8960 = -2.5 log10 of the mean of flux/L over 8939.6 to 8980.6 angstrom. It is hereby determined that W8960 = 0.03 mag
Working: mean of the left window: 13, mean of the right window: 13.1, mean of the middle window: 12.6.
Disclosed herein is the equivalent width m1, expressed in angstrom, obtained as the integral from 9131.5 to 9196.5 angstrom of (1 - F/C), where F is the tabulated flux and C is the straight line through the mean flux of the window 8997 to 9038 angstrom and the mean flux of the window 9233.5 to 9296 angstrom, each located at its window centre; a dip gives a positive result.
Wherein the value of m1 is -2.4 angstrom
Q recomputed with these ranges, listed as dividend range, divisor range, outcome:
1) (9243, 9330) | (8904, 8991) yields 1.03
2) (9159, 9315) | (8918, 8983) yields 1.07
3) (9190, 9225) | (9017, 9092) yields 1.03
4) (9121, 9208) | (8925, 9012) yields 1.07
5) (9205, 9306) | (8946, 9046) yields 1.04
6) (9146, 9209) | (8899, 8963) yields 1.10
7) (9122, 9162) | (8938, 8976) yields 1.08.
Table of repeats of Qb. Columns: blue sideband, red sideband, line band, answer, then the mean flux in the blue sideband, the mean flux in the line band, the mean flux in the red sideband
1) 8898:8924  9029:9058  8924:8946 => 0.1 angstrom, 13.1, 13.1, 13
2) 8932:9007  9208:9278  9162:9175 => -0.9 angstrom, 12.9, 13.6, 12.7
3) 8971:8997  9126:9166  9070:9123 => -1.9 angstrom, 12.9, 13.5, 13.1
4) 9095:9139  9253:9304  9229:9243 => 0.3 angstrom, 13.5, 12.5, 12.5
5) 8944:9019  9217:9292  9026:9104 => -2.8 angstrom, 12.8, 13.2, 12.6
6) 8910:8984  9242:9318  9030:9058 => -0.3 angstrom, 12.9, 12.9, 12.6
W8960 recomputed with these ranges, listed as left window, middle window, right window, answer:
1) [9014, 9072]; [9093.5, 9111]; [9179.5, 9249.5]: -0.04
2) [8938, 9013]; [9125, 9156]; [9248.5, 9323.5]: -0.02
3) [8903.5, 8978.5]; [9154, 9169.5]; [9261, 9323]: -0.04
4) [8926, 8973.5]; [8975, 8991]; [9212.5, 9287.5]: -0.01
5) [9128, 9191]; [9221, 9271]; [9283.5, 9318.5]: 0.02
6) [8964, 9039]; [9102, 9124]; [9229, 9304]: -0.08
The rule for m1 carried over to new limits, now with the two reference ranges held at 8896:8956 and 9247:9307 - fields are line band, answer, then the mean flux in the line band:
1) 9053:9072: -0.8 angstrom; 13.4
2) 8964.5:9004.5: -0.4 angstrom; 13.1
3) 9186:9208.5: -1.1 angstrom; 13.3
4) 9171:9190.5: -1.8 angstrom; 13.8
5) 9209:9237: -0.3 angstrom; 12.8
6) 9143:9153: 0.0 angstrom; 12.7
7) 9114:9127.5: -1.0 angstrom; 13.7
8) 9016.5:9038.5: -0.2 angstrom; 13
